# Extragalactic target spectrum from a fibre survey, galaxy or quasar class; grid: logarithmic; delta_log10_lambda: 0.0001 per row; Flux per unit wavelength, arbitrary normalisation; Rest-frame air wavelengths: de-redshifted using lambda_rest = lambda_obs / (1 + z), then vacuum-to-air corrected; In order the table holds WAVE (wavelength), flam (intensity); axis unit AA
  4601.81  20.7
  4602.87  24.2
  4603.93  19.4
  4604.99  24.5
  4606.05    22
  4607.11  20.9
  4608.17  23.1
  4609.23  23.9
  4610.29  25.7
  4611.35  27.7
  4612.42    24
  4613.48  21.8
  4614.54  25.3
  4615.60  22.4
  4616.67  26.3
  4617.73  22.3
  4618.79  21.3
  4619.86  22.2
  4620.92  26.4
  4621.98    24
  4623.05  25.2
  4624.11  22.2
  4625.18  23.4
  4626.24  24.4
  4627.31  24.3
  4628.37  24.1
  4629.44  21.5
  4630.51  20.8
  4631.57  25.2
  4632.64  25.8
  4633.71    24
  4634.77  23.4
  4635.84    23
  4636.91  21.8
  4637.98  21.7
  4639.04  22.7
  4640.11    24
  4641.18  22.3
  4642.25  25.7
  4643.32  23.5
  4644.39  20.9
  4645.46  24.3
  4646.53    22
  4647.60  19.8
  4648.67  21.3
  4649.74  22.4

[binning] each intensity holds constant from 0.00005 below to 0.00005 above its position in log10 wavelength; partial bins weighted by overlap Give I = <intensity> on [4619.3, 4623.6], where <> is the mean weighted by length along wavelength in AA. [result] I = 24.4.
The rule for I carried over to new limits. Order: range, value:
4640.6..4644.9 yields 23.1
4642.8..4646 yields 22.9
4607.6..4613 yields 24.8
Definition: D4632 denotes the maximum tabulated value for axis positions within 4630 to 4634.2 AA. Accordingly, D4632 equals 25.8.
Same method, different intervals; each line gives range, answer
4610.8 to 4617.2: 27.7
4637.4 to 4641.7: 24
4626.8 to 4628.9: 24.3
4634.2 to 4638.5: 23.4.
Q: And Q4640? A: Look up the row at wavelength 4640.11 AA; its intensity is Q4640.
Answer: 24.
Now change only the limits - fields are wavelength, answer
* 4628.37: 24.1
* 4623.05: 25.2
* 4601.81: 20.7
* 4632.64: 25.8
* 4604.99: 24.5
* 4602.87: 24.2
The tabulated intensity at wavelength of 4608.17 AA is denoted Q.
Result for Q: 23.1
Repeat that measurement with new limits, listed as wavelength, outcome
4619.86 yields 22.2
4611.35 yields 27.7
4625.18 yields 23.4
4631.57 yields 25.2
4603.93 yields 19.4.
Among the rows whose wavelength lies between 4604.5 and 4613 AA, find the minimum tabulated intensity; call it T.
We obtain 20.9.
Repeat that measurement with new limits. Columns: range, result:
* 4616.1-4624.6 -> 21.3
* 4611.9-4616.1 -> 21.8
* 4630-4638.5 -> 20.8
